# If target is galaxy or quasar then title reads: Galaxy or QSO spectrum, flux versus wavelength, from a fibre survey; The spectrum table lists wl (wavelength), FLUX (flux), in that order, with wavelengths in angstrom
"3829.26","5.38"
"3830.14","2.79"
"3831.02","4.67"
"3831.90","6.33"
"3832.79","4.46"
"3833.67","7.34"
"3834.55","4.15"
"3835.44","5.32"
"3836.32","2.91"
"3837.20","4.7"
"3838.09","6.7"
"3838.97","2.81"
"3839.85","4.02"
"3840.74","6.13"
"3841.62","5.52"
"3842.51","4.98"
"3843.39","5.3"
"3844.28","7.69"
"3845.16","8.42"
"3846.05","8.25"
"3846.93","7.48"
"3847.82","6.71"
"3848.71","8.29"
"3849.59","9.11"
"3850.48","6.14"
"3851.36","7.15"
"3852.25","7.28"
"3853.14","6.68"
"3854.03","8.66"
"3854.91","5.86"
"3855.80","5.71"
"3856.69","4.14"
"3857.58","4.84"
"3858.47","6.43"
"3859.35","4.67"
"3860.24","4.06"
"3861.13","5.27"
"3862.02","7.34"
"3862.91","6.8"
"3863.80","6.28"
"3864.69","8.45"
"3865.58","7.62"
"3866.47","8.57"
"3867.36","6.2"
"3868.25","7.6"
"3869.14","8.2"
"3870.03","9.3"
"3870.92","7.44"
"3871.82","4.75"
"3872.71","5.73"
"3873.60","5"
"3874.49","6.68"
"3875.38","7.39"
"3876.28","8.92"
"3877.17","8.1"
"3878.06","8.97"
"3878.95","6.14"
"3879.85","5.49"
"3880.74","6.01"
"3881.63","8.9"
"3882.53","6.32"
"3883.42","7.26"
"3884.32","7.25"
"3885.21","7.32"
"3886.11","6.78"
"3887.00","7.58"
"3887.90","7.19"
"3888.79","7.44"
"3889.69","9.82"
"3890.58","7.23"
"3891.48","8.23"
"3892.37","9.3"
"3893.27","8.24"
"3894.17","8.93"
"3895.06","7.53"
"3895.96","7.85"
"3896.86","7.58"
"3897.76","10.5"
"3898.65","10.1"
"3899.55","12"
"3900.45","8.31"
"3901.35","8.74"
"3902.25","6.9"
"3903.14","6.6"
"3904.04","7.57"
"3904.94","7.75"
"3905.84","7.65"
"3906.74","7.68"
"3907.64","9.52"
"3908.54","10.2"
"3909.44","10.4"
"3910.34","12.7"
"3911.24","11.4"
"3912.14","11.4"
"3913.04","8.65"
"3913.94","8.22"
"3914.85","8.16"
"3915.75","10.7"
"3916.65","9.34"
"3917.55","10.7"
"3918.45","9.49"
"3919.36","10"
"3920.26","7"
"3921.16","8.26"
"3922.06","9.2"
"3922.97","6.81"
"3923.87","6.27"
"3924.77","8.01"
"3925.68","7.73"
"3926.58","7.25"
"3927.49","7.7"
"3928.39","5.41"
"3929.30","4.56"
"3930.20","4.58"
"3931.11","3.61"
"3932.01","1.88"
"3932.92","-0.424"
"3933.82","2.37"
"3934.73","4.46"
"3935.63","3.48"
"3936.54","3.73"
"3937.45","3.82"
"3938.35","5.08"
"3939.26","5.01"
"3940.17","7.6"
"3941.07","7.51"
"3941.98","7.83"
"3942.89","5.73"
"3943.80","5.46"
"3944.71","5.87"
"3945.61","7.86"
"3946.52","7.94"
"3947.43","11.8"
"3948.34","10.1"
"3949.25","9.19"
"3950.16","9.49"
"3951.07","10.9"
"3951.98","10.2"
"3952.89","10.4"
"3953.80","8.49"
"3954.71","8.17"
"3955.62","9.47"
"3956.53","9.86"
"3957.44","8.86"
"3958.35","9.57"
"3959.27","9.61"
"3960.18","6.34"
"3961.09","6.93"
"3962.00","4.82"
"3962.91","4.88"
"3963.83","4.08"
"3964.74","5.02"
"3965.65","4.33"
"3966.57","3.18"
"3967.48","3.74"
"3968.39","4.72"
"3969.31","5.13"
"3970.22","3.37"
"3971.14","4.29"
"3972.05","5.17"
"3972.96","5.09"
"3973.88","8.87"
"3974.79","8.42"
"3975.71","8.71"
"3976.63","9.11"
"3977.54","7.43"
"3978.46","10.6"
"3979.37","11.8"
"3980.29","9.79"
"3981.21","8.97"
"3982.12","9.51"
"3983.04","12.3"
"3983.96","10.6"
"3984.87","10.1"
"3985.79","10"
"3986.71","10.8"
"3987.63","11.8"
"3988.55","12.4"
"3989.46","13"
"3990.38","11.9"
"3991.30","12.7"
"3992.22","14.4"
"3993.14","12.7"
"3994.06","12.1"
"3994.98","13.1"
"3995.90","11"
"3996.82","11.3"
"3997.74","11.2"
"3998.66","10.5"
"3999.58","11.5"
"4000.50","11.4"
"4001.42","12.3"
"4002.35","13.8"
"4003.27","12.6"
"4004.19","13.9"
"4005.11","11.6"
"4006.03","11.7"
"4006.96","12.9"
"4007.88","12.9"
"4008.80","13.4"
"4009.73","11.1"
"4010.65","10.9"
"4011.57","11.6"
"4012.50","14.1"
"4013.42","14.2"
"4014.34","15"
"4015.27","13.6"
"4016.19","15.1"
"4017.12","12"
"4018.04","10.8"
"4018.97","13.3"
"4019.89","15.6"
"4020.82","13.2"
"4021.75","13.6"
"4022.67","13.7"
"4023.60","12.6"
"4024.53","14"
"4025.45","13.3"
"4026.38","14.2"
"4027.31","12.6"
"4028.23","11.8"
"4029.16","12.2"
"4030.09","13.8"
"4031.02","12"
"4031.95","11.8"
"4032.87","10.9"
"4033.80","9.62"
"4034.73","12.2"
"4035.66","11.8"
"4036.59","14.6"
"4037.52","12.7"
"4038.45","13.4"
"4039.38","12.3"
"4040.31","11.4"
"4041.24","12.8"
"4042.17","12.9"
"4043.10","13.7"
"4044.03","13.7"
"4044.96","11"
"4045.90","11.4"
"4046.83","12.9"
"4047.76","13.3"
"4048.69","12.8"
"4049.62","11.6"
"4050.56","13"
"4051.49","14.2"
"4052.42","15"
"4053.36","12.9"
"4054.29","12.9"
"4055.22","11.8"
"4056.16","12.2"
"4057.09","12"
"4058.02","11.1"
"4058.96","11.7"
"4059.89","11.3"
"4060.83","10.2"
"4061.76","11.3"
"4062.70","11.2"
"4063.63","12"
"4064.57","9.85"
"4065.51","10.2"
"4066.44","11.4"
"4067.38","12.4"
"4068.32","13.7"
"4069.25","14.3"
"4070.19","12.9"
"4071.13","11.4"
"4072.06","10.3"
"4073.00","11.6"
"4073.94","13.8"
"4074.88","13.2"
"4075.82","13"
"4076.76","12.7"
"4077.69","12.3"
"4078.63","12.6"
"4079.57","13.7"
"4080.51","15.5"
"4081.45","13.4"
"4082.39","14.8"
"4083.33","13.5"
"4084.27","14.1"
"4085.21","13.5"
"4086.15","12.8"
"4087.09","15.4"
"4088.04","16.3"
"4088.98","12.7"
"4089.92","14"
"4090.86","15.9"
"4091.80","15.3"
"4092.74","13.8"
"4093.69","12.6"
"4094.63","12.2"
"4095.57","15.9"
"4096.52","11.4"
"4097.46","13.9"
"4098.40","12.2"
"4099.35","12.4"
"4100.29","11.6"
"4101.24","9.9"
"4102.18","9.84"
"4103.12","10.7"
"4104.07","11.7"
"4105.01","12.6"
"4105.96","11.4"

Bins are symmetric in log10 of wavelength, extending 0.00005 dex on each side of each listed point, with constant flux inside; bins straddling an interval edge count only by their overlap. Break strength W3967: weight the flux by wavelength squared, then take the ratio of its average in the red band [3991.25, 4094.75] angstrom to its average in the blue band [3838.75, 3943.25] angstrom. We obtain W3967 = 1.92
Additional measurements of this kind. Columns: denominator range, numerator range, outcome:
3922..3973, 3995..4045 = 2.06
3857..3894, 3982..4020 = 1.84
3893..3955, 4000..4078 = 1.72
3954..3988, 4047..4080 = 1.67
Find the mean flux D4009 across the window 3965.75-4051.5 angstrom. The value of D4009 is 11.4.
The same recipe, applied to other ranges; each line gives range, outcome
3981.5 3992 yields 11.4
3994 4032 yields 12.7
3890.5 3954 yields 7.77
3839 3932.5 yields 7.47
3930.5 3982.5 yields 6.82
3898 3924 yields 9.07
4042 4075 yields 12.2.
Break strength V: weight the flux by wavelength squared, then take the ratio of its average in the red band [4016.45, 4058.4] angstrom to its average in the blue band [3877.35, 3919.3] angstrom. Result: 1.59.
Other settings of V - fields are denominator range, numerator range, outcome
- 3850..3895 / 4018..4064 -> 1.94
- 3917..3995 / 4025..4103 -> 1.72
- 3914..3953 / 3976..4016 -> 1.74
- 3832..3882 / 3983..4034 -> 2.07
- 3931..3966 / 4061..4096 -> 2.07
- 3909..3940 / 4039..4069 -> 1.87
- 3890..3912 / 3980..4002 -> 1.35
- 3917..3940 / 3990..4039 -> 2.25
